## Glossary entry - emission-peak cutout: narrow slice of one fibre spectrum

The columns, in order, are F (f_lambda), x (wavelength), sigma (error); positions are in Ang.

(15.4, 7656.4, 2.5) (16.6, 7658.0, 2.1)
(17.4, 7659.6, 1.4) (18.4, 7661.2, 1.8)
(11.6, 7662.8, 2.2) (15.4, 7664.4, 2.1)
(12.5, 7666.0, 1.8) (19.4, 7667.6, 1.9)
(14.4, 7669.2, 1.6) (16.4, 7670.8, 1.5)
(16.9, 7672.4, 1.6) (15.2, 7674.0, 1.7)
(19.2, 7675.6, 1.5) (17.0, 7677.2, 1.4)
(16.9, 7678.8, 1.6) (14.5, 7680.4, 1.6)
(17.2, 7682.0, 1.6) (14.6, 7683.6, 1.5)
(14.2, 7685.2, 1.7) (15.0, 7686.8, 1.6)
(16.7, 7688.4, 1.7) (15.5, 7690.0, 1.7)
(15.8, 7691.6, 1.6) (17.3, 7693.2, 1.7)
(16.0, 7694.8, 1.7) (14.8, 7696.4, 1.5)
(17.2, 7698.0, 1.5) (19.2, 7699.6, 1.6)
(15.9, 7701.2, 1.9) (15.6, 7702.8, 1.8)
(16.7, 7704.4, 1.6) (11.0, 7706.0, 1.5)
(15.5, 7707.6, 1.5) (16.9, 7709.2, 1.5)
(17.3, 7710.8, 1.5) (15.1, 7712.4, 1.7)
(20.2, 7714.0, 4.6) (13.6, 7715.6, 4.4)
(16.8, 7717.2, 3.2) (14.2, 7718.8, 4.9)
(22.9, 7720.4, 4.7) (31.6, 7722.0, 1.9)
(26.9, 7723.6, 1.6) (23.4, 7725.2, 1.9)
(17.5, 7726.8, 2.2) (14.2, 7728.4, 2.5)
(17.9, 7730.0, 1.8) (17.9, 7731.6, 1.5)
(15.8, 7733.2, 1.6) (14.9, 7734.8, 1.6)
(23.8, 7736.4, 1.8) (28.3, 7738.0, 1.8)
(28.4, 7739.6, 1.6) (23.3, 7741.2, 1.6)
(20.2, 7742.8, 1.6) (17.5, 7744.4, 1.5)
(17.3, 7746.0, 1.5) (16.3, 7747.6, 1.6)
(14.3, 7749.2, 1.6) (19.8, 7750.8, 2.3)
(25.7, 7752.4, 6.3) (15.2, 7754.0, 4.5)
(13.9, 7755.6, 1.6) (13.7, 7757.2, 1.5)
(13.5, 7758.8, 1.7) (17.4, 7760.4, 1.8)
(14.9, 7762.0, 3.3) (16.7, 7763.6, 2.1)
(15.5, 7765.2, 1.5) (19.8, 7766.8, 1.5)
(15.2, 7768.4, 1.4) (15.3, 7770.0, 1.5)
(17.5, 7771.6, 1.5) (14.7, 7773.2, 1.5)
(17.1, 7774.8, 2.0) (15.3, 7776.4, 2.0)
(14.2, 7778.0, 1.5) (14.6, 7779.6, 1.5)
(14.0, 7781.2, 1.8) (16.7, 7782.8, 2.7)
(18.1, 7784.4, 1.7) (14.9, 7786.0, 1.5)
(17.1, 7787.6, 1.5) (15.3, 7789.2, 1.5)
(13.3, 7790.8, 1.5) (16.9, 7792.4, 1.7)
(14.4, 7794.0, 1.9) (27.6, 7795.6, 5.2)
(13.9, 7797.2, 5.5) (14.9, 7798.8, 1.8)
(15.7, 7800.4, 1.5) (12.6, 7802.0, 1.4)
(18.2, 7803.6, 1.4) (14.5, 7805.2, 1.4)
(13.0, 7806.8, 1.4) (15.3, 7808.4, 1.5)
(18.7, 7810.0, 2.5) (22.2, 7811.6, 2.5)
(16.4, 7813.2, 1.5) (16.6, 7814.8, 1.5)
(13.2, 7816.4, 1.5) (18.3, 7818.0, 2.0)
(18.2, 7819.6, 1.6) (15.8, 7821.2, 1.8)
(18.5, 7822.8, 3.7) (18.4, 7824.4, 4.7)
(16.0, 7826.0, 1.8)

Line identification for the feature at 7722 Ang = [S II]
